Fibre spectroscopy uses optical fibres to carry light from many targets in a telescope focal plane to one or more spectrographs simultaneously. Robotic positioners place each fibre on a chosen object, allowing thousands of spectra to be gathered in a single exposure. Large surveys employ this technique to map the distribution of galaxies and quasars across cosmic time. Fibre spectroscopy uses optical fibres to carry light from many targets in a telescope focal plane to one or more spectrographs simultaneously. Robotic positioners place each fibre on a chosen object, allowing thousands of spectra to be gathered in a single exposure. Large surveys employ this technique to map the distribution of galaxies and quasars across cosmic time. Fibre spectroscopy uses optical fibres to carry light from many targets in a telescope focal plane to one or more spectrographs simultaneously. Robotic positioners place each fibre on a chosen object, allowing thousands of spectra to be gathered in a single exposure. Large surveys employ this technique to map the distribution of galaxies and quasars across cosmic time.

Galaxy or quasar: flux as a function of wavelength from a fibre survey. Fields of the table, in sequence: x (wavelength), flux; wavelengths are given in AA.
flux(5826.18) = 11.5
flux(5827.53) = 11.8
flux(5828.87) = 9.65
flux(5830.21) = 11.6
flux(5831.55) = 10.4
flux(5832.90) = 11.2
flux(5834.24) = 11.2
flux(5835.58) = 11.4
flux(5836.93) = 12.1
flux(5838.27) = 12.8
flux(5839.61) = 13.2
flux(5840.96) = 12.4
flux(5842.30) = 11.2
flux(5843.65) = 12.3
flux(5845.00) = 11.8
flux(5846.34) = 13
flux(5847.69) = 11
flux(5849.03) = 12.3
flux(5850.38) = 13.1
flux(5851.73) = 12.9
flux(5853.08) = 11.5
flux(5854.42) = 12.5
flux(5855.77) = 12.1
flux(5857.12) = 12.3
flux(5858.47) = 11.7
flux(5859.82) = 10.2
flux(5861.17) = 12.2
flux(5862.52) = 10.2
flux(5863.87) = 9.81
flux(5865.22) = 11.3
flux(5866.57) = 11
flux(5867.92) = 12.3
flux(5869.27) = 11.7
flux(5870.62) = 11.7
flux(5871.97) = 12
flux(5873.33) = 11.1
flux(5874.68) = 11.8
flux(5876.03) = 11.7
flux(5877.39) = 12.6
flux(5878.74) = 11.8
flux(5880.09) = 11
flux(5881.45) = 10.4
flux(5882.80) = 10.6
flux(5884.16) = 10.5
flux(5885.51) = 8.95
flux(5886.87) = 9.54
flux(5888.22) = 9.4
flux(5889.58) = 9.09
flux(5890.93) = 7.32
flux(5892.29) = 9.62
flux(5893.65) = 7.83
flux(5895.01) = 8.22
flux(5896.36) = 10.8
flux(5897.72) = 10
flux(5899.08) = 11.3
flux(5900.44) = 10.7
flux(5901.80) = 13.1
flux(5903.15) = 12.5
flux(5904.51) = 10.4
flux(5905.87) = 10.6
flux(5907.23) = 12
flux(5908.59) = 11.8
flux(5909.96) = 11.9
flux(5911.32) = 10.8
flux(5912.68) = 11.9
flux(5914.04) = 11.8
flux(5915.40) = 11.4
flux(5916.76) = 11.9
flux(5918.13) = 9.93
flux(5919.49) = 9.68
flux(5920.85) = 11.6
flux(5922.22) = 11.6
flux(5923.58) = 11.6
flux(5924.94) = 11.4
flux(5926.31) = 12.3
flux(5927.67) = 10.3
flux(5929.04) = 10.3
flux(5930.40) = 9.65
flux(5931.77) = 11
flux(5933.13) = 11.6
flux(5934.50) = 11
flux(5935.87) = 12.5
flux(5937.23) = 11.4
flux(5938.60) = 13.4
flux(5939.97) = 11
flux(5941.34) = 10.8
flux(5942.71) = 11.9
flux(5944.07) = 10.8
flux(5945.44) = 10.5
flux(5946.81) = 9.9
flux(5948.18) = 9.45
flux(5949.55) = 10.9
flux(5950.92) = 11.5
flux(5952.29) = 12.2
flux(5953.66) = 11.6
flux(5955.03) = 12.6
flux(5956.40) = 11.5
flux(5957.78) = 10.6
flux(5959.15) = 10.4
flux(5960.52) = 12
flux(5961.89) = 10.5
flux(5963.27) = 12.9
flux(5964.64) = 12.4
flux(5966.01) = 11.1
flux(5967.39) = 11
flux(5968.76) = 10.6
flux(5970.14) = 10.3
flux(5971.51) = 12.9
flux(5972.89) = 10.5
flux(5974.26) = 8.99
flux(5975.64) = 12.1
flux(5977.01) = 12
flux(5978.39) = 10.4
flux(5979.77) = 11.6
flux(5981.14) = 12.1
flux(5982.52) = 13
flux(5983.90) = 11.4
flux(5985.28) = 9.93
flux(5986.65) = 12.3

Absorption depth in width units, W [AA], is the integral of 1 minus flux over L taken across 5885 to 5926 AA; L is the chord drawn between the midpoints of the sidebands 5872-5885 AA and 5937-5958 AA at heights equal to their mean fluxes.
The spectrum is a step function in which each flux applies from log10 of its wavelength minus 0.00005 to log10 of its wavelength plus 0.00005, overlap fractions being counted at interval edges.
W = 2.3 AA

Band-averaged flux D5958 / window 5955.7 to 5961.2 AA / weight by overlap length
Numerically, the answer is 11.1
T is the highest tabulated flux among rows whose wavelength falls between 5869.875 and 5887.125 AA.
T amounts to 12.6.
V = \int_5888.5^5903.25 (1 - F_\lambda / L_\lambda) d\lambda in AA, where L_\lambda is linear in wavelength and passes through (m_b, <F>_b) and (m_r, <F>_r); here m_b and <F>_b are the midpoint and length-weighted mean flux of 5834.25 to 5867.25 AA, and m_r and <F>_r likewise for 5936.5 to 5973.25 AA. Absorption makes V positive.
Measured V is 2.12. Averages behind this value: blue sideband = 11.8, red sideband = 11.3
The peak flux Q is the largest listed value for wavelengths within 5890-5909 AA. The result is 13.1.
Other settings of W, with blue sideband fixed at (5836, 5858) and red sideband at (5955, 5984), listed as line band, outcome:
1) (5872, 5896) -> 3.7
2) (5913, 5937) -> 1.1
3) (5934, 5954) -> 0.5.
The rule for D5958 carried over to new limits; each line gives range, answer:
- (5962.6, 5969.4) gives 11.6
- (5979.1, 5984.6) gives 12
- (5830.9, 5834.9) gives 10.9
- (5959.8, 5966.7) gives 11.8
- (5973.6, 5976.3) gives 10.5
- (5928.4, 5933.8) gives 10.7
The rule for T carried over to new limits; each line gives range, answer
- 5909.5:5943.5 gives 13.4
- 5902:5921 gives 12.5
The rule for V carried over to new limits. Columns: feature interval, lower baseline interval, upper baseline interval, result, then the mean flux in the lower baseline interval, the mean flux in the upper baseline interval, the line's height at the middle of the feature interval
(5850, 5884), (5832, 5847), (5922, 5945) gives 0.8 AA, 12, 11.3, 11.8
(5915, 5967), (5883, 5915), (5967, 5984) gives -1.5 AA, 10.5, 11.3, 10.9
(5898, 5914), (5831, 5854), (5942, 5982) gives 0.1 AA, 12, 11.2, 11.6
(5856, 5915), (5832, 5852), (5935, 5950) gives 4.0 AA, 12.1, 11.1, 11.7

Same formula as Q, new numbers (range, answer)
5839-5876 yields 13.2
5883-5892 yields 10.5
